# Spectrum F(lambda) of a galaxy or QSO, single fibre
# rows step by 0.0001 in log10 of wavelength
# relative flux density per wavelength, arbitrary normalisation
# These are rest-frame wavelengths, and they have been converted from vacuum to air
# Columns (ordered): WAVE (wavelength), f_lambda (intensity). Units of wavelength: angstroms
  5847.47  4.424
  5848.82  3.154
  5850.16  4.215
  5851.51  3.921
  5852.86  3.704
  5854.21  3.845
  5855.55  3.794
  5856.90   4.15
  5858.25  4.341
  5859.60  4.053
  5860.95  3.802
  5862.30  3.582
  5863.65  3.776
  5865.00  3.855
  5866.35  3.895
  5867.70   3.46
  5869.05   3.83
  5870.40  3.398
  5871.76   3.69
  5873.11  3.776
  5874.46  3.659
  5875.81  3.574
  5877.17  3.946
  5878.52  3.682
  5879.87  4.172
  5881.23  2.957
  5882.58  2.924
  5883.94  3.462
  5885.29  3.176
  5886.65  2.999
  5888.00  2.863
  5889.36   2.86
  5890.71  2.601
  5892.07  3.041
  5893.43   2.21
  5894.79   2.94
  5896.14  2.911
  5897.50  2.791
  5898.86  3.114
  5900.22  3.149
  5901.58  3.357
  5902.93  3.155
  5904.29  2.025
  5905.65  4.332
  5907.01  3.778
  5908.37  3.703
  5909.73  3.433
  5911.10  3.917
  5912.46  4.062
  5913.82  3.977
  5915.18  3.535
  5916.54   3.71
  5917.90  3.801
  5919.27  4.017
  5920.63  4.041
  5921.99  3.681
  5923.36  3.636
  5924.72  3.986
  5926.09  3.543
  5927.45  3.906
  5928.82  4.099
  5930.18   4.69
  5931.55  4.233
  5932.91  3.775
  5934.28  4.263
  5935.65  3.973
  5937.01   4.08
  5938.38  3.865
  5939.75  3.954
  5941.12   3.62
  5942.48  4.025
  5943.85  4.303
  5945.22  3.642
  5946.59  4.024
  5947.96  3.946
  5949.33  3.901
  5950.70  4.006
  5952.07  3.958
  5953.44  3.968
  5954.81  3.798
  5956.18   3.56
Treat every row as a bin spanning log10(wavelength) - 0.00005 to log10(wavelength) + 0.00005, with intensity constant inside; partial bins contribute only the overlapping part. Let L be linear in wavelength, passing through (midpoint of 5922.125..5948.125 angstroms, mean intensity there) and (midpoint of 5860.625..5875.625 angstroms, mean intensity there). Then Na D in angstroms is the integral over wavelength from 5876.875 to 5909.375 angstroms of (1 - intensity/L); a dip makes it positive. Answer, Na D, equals 5.4 angstroms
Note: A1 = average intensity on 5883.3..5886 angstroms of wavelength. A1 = 3.31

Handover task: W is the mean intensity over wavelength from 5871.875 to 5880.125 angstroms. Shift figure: 3.78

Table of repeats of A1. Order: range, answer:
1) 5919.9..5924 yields 3.79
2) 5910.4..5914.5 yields 3.98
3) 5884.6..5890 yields 2.98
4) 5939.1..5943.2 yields 3.87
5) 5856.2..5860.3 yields 4.17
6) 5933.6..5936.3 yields 4.11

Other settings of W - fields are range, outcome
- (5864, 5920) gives 3.41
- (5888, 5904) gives 2.9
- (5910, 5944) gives 3.94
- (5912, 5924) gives 3.83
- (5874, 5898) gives 3.15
